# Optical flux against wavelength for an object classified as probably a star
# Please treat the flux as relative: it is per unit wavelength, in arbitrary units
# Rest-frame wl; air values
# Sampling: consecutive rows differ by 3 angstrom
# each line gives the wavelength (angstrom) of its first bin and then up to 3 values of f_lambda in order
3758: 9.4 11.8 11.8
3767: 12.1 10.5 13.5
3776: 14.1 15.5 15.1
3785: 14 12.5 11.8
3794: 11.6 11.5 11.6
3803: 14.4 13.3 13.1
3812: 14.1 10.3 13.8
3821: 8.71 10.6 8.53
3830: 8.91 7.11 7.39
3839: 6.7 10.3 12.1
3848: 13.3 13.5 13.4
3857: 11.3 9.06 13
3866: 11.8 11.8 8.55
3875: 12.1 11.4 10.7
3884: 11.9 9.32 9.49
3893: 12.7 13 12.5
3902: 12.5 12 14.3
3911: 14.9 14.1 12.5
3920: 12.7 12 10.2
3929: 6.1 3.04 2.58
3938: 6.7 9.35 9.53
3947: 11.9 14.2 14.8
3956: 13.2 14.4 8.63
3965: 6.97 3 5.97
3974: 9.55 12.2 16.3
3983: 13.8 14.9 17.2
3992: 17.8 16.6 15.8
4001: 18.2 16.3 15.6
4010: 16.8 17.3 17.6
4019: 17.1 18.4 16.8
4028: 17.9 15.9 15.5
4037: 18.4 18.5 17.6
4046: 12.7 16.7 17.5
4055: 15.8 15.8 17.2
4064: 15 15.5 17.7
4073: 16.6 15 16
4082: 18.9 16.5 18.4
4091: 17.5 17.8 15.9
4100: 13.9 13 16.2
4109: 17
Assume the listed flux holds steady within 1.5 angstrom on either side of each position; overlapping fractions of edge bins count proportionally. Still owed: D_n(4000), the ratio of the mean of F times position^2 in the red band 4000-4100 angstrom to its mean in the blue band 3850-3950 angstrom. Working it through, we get 1.65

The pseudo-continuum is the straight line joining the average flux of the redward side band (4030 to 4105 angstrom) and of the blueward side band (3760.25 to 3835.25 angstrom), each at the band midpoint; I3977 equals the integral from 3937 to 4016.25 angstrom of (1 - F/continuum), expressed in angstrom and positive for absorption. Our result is 9.8 angstrom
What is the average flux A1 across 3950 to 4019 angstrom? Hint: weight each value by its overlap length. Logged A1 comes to 13.9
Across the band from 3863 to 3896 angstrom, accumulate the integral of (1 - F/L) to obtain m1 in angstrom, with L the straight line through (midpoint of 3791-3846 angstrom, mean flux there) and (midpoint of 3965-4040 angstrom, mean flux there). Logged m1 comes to 2.9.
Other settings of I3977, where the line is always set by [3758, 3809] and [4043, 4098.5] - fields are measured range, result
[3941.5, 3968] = 6.8 angstrom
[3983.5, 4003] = -1.4 angstrom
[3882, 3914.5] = 4.3 angstrom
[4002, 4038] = -2.6 angstrom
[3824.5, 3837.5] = 5.0 angstrom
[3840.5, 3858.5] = 1.7 angstrom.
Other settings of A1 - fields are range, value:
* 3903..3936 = 10.6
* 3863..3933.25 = 11.4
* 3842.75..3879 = 11.8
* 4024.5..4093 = 16.7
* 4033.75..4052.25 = 16.7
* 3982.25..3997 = 16.2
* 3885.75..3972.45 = 10.4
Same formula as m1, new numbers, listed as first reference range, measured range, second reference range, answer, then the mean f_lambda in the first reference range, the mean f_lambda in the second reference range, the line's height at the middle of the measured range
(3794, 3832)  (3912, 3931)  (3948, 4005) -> 2.1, 11.5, 13.1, 12.6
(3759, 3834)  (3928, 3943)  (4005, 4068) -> 9.2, 12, 16.7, 14.7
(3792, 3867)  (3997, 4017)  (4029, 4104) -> -2.3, 11.2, 16.4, 15.1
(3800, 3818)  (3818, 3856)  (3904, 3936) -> 6.5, 13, 10.5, 12.4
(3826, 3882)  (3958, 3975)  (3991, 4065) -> 7.8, 10.6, 16.8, 14.6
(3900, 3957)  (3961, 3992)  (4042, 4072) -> 4.2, 10.9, 16.1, 12.8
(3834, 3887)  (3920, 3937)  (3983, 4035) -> 7.8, 11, 16.7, 13.6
